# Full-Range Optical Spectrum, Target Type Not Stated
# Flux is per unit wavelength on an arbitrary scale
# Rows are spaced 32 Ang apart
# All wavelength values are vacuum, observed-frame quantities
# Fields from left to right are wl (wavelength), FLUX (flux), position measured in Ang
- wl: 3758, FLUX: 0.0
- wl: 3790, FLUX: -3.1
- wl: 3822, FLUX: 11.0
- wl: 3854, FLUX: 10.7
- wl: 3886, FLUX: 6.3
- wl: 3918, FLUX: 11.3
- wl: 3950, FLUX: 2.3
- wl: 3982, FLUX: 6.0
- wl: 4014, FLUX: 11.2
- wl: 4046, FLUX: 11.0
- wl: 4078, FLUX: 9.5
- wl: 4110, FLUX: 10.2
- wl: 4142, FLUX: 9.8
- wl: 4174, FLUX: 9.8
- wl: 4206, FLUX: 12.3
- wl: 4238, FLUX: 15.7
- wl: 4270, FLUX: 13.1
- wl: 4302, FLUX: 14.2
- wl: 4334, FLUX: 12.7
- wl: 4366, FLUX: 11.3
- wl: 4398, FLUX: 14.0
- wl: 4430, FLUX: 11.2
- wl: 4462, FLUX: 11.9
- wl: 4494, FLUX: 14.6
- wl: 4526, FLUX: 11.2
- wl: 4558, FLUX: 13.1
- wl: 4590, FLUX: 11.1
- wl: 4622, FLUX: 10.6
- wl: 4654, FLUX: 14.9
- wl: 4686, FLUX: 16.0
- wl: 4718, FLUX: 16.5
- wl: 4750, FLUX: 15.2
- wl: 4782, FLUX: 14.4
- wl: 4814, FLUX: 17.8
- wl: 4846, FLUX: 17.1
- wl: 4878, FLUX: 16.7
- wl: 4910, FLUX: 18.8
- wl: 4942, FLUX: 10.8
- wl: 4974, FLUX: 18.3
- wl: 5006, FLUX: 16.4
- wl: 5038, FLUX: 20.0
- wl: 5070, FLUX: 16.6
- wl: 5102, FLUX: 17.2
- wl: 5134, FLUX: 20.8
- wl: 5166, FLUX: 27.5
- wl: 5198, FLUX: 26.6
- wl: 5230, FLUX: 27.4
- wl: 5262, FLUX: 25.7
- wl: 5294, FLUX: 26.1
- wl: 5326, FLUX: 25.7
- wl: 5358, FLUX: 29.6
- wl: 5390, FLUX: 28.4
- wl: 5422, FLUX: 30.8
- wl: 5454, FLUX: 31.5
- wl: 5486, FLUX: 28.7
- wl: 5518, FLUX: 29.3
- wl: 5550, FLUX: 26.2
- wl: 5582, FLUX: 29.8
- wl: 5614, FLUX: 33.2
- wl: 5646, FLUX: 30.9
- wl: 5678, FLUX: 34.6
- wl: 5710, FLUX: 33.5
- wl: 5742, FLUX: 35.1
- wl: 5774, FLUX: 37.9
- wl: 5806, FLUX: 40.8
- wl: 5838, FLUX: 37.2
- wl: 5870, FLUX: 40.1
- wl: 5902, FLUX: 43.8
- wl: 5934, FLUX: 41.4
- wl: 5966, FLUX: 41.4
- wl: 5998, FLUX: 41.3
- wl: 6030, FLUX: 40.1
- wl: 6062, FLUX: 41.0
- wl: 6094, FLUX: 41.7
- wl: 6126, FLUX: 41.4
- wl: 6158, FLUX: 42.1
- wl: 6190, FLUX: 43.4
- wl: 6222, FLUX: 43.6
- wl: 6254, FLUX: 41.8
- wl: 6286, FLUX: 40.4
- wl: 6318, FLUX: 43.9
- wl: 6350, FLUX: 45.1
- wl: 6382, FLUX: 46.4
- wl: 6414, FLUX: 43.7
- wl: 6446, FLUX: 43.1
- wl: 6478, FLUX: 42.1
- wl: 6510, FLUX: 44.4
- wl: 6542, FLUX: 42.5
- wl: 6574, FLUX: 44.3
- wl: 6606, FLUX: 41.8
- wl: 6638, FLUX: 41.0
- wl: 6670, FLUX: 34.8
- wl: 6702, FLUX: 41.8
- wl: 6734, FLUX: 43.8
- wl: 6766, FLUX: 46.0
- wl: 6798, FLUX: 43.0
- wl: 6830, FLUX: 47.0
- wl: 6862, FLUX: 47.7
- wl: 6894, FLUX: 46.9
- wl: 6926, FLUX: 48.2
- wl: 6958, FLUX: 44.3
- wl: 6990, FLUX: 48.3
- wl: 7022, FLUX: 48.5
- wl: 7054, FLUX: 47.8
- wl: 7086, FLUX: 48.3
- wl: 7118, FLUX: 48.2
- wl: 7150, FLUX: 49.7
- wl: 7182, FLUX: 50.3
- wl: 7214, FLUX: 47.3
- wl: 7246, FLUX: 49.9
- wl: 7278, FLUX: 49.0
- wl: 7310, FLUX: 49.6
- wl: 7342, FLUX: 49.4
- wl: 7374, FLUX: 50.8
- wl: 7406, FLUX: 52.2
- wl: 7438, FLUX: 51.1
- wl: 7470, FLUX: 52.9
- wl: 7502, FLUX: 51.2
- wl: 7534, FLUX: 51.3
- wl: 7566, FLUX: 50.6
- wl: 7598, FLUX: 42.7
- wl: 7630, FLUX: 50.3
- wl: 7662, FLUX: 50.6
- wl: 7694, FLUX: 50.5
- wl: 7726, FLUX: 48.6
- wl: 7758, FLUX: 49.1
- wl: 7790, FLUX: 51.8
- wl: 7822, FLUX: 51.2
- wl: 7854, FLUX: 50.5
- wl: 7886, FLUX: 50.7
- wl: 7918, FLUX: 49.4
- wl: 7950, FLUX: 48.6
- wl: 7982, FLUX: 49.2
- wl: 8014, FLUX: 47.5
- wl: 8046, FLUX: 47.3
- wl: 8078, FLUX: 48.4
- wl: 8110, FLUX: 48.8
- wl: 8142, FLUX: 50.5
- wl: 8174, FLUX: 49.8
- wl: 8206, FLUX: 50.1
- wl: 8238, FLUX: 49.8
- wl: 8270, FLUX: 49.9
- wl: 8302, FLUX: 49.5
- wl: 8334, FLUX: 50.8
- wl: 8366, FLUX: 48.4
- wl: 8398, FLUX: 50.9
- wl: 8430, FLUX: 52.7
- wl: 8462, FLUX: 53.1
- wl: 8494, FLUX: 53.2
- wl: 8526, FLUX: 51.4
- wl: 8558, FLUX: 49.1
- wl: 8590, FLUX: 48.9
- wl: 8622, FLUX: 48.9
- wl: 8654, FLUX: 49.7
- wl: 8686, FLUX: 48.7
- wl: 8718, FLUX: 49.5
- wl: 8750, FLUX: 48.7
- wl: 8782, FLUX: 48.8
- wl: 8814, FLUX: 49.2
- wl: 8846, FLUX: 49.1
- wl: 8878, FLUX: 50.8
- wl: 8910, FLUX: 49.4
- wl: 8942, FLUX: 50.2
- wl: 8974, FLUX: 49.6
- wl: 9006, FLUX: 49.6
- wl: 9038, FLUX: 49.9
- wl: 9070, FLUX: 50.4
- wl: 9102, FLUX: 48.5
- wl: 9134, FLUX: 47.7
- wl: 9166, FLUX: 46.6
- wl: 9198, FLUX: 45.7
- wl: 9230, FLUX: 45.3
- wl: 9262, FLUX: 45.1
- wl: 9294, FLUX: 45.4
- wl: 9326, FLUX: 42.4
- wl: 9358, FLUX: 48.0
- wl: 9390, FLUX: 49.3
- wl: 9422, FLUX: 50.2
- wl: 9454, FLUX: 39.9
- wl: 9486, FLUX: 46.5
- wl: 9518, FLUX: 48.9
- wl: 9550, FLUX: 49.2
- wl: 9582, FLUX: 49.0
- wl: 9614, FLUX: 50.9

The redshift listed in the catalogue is 0.29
